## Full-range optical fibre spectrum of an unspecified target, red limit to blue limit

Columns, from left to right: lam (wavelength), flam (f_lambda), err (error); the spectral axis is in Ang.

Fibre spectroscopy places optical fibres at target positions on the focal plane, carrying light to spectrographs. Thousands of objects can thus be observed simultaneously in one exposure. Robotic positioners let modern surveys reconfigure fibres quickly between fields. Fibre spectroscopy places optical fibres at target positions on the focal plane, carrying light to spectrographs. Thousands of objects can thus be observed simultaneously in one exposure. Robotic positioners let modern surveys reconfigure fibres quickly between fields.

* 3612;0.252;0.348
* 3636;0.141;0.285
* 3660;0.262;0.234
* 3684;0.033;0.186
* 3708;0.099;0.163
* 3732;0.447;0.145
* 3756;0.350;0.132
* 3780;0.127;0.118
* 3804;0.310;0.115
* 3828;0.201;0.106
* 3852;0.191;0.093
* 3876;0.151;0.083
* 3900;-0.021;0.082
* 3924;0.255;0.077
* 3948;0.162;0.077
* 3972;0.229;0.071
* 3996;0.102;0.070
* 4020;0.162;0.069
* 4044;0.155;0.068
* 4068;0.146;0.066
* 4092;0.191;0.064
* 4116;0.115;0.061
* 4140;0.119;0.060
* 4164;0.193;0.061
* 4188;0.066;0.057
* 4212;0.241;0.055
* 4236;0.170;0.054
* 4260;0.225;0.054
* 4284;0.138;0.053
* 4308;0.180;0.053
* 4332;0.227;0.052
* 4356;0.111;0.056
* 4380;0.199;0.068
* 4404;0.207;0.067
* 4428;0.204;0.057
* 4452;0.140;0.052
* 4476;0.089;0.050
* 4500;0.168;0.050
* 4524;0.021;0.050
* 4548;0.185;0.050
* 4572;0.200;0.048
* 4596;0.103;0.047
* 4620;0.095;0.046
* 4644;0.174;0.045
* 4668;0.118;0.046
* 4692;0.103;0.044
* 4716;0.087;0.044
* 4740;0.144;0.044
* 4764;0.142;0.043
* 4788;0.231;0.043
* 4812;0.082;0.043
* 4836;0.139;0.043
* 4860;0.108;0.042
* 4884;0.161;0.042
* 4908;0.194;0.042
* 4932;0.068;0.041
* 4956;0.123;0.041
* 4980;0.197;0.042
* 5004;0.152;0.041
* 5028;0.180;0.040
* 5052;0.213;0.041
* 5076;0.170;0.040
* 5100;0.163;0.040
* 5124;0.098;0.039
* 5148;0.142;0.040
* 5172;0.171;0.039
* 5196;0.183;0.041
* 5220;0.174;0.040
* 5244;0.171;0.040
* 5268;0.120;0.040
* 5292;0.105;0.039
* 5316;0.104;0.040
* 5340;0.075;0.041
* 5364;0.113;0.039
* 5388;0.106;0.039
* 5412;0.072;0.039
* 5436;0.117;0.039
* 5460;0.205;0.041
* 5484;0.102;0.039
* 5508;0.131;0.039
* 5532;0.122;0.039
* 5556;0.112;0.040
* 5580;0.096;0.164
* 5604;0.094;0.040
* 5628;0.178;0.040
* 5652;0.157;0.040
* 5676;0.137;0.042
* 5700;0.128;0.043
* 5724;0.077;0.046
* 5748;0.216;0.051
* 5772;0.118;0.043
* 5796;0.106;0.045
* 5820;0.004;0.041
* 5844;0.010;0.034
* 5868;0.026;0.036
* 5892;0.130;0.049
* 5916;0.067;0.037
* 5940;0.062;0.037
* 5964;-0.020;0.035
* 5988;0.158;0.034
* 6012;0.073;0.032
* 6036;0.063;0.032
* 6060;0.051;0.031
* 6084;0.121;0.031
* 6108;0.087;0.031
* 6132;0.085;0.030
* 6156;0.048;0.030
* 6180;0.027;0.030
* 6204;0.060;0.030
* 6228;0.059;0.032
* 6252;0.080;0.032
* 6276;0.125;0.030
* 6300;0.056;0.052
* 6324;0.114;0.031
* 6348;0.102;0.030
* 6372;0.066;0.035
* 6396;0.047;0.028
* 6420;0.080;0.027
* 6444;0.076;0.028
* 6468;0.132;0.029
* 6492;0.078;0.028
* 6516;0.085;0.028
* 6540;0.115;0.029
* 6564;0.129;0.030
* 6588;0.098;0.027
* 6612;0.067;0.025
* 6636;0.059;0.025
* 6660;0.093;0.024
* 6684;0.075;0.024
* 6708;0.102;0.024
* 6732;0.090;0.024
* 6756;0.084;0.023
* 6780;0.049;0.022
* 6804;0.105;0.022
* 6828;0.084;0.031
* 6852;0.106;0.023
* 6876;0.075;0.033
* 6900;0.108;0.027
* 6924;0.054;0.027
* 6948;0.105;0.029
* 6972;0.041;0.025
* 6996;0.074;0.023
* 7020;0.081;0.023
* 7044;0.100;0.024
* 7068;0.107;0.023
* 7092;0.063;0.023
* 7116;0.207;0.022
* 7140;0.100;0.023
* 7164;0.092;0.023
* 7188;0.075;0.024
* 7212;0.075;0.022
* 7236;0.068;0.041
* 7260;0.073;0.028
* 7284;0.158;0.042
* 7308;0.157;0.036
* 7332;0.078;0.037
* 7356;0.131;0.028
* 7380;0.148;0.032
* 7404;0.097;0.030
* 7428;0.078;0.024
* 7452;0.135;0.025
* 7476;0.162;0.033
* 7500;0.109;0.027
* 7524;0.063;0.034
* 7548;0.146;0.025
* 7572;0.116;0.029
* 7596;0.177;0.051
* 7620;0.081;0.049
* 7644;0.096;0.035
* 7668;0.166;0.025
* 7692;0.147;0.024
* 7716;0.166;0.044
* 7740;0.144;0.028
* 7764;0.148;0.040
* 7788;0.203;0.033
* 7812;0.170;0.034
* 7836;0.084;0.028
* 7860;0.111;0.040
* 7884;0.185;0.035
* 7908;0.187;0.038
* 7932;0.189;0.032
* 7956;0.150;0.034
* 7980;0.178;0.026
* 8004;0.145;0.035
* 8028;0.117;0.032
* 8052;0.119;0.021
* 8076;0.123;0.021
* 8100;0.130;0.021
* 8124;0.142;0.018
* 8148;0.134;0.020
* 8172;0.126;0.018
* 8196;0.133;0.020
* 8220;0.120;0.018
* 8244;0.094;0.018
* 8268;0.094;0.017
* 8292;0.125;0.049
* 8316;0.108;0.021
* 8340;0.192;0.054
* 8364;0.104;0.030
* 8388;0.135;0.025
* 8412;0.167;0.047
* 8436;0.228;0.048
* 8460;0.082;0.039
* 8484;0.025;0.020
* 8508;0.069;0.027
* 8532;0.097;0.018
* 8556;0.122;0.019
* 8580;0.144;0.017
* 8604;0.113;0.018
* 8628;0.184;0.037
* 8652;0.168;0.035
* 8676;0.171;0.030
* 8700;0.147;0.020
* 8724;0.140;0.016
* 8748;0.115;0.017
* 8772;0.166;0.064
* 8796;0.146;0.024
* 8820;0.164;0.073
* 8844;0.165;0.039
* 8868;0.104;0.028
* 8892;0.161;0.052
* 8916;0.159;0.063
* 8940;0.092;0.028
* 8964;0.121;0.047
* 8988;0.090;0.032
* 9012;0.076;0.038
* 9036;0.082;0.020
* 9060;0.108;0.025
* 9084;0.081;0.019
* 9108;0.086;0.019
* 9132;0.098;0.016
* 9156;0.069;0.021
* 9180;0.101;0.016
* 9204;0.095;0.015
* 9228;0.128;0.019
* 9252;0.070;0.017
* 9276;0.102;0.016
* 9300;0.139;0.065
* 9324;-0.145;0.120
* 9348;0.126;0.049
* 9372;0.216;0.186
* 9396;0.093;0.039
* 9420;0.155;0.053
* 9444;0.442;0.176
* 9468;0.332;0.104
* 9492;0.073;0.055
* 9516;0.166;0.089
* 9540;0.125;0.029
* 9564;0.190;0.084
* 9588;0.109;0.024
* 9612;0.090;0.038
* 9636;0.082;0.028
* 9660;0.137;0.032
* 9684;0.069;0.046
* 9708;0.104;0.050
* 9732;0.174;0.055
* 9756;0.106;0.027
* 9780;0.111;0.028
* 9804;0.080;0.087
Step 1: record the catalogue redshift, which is 0.91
